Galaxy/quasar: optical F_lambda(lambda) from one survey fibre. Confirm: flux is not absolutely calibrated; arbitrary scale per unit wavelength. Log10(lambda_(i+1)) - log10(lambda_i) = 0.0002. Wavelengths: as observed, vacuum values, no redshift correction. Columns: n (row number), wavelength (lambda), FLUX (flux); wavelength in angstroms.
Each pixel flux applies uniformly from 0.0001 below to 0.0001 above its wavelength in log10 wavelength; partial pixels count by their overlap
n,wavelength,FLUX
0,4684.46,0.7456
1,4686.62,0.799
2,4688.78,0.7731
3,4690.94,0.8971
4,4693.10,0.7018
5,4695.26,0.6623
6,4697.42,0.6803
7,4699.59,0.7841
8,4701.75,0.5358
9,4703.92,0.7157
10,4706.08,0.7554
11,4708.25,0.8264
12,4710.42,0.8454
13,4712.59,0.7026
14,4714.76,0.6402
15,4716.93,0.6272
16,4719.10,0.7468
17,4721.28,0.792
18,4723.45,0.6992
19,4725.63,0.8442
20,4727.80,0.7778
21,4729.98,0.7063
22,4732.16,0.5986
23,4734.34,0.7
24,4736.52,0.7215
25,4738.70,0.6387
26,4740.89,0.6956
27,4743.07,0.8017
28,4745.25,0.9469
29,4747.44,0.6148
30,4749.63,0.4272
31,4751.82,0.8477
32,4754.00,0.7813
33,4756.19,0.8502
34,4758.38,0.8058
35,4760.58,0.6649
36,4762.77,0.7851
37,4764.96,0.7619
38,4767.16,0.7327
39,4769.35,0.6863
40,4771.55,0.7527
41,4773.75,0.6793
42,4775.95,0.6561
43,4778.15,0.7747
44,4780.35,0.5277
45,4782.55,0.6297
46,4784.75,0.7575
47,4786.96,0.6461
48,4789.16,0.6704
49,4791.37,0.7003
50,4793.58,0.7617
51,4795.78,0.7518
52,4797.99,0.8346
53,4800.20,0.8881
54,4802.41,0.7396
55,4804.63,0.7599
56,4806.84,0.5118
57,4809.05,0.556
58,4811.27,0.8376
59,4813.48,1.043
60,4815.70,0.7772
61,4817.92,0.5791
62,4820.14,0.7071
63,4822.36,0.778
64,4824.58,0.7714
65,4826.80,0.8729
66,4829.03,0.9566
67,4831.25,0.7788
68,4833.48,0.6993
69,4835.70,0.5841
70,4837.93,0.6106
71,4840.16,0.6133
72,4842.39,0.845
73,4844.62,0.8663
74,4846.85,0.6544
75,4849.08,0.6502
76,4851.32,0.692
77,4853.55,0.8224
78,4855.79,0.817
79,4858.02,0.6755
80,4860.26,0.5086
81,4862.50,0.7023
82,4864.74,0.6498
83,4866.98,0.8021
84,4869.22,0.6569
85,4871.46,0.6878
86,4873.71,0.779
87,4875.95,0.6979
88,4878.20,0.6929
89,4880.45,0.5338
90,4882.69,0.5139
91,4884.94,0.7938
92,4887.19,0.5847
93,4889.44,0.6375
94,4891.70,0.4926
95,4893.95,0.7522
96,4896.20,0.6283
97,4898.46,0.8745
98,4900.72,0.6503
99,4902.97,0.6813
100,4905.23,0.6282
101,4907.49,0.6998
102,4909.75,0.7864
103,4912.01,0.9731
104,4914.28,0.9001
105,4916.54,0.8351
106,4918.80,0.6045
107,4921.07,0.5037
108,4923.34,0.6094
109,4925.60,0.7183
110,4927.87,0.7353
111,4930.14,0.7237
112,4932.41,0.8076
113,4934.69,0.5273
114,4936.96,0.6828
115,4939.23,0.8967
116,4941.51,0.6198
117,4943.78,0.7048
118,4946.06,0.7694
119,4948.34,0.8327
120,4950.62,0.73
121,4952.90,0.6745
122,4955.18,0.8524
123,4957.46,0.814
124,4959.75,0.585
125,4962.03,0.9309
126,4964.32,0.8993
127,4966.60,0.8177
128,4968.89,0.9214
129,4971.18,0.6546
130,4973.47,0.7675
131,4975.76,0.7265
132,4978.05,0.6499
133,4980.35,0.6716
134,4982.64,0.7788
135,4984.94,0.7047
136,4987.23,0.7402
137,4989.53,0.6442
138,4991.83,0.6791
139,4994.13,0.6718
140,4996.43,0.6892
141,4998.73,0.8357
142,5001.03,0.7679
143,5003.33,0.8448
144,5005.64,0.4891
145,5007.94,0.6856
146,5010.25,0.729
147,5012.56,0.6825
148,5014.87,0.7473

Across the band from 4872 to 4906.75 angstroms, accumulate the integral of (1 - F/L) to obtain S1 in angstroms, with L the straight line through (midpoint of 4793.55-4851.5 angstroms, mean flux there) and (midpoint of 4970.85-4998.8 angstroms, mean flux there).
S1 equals 3.1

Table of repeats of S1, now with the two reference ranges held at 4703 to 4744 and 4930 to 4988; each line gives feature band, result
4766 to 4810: 1.9 angstroms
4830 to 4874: 2.1 angstroms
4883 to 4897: 1.9 angstroms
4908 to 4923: -0.2 angstroms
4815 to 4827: 0.0 angstroms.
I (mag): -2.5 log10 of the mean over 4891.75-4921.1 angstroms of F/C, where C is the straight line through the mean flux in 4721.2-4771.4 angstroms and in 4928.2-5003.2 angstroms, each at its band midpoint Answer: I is 0.01 mag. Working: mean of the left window 0.733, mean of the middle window 0.732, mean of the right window 0.744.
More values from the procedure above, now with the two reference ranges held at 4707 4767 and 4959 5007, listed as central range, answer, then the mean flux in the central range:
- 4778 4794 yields 0.09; 0.675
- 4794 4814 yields -0.04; 0.761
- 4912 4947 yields 0.03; 0.717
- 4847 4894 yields 0.10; 0.671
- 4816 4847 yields -0.01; 0.74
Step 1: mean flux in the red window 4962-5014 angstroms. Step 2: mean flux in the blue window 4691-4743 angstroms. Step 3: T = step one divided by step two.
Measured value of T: 1.02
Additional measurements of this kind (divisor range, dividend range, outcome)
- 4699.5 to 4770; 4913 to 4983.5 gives 1.02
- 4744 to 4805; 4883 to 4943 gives 0.96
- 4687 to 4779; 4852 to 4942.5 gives 0.96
